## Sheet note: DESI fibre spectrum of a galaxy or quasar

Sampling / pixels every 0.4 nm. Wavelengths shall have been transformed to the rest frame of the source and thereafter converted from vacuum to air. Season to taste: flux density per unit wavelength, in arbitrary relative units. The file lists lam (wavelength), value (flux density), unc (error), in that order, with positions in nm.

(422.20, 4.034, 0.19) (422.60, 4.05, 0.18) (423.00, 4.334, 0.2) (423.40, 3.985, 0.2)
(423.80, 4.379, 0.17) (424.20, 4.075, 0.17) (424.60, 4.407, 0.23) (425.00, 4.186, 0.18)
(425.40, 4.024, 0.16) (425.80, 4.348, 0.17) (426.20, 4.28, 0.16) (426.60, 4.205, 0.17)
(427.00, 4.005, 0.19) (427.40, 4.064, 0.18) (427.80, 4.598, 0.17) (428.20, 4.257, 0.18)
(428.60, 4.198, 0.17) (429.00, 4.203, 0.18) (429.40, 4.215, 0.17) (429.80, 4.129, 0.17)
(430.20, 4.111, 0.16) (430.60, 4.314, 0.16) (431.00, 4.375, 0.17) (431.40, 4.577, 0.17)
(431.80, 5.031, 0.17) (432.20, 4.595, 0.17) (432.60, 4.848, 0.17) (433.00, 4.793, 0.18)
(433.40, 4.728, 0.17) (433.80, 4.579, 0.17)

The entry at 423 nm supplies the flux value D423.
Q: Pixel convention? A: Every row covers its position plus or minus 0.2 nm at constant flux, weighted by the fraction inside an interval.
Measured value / 4.334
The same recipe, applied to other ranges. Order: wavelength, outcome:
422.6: 4.05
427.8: 4.598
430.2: 4.111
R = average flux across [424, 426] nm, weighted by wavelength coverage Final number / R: 4.21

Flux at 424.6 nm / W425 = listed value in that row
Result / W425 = 4.407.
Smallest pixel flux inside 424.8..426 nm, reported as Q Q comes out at 4.024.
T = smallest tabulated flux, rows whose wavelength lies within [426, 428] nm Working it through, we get 4.005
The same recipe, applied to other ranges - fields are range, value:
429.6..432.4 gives 4.111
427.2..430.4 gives 4.064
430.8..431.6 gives 4.375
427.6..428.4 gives 4.257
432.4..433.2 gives 4.793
